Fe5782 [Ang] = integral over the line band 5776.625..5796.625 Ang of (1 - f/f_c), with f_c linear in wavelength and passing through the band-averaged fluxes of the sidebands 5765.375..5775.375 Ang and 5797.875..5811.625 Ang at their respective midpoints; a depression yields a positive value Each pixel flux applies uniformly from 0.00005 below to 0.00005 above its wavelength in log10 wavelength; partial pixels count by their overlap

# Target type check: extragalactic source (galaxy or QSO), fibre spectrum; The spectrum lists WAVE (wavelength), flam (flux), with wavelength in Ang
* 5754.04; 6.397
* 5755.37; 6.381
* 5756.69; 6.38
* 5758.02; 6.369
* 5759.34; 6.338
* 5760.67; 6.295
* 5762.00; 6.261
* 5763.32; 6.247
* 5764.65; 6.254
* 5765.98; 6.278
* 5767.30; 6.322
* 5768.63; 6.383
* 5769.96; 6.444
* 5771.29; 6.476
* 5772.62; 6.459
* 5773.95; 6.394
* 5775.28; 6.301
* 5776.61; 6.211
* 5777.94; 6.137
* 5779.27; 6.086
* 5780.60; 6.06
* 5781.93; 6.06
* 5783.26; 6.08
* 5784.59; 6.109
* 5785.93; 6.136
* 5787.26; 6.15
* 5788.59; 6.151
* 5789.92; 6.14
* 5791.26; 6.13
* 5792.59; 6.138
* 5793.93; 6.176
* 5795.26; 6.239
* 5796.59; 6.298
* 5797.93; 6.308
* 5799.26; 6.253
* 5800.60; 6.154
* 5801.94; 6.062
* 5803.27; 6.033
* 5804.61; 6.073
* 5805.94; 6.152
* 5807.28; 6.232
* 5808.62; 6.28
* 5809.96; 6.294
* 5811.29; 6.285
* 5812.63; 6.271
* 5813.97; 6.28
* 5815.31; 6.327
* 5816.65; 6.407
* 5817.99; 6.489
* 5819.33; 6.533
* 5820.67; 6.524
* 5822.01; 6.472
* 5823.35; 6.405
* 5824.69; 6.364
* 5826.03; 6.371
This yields 0.5 Ang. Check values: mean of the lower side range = 6.39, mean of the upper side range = 6.19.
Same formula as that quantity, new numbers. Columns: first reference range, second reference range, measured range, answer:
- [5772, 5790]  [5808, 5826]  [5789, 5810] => 0.3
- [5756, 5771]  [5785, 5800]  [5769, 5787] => 0.1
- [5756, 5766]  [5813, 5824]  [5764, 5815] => 1.2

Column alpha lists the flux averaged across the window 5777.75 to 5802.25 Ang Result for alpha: 6.15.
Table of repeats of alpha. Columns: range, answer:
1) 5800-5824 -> 6.29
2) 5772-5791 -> 6.17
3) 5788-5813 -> 6.19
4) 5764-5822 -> 6.25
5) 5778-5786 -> 6.09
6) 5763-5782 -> 6.28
